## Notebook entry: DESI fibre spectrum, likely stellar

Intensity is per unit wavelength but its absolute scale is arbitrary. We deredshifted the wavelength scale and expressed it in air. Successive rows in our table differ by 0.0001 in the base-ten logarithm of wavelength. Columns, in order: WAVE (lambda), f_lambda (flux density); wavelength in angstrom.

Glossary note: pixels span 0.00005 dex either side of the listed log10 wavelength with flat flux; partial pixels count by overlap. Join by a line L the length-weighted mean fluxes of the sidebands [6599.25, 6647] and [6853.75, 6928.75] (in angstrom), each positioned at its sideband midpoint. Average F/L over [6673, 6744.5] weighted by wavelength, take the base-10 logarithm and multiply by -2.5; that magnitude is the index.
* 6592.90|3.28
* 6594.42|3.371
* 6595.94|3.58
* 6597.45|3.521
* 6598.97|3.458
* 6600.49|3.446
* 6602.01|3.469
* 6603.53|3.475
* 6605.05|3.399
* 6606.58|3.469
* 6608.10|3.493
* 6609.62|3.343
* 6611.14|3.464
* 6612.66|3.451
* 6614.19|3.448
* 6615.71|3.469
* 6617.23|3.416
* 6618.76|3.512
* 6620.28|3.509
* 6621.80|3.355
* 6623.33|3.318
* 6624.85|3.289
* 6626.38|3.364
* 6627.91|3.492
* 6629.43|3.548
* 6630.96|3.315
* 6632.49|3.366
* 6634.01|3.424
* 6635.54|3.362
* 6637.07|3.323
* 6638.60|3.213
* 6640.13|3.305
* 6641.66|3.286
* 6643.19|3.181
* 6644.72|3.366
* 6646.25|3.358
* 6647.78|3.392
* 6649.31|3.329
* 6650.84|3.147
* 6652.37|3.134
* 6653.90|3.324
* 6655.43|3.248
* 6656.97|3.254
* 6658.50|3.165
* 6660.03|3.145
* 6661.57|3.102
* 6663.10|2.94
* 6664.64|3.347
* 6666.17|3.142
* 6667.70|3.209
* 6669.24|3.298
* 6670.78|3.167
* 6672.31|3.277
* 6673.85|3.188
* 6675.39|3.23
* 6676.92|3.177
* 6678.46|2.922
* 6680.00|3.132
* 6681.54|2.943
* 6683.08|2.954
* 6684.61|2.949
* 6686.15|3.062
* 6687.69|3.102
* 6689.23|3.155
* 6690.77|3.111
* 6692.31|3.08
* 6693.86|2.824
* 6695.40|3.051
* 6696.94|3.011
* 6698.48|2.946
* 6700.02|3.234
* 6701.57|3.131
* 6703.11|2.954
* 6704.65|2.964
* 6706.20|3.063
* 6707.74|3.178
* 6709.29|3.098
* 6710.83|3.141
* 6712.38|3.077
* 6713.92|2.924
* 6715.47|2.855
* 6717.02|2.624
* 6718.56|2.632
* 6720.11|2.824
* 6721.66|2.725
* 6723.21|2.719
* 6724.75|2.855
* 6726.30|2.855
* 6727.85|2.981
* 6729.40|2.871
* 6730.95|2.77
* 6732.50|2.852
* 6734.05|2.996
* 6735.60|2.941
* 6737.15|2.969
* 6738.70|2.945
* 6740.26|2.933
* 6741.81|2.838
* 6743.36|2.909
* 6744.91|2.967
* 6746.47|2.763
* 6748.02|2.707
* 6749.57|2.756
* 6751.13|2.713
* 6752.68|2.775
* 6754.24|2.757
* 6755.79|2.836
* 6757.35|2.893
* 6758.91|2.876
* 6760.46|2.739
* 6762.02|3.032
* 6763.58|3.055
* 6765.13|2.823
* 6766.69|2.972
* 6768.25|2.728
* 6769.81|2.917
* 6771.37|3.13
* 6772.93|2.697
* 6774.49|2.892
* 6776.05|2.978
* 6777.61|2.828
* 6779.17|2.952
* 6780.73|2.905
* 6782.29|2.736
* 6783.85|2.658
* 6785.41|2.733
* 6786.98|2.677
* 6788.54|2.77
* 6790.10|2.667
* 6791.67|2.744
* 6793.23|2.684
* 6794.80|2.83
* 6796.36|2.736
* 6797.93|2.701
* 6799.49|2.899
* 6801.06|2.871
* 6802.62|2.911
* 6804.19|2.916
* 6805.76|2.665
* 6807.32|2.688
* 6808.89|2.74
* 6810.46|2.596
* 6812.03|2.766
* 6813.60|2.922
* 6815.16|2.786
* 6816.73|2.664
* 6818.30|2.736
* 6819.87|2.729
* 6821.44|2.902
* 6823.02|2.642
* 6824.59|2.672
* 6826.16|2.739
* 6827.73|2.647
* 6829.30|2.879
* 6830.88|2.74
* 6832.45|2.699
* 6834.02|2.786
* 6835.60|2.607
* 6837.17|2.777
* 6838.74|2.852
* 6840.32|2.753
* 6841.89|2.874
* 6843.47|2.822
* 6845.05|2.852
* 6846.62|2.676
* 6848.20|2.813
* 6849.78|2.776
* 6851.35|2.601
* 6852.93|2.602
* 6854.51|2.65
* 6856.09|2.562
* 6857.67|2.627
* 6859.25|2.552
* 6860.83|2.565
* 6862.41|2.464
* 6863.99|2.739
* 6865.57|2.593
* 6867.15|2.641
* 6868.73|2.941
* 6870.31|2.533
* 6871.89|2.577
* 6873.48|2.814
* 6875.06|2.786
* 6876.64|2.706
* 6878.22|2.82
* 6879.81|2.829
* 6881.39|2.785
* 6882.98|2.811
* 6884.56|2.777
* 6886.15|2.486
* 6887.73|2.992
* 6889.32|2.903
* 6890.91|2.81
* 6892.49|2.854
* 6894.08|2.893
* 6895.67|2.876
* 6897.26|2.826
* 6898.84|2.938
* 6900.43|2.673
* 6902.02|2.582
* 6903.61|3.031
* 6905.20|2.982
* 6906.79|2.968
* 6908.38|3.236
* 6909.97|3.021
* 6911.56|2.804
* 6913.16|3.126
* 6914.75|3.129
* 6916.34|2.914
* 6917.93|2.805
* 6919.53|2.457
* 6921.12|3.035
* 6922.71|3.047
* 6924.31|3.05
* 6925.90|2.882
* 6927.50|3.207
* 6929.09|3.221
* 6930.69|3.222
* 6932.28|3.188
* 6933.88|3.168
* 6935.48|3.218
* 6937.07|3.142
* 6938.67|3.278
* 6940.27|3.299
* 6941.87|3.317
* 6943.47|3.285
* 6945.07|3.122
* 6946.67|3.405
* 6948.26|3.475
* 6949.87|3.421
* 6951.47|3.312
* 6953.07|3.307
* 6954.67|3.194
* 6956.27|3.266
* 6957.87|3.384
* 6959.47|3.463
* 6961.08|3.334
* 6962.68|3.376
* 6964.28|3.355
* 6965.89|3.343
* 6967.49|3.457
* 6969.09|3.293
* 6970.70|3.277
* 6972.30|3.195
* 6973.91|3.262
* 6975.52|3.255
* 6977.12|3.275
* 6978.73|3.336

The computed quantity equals 0.08 mag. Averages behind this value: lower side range 3.39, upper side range 2.82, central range 2.97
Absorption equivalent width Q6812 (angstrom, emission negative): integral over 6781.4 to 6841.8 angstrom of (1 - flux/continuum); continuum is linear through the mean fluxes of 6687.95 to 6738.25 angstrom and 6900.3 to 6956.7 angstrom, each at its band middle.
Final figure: 5.4 angstrom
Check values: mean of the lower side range 2.95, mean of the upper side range 3.11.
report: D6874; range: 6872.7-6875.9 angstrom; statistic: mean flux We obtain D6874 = 2.8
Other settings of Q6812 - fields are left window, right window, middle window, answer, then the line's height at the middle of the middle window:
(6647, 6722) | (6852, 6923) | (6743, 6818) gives 3.4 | 2.94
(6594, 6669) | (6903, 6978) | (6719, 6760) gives 5.6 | 3.29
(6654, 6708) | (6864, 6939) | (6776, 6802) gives 1.9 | 3.01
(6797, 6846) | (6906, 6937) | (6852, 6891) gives 2.7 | 2.9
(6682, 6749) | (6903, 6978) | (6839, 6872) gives 4.4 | 3.1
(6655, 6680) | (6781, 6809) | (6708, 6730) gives 0.9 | 3.01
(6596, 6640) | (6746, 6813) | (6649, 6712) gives 1.3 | 3.18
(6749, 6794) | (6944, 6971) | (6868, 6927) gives 5.9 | 3.17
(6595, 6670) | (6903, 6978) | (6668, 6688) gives 1.3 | 3.32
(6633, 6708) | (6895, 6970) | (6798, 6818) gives 2.3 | 3.15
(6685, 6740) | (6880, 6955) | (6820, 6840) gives 1.7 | 3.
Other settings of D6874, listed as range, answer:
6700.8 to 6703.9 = 3.05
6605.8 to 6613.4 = 3.44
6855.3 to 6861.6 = 2.58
